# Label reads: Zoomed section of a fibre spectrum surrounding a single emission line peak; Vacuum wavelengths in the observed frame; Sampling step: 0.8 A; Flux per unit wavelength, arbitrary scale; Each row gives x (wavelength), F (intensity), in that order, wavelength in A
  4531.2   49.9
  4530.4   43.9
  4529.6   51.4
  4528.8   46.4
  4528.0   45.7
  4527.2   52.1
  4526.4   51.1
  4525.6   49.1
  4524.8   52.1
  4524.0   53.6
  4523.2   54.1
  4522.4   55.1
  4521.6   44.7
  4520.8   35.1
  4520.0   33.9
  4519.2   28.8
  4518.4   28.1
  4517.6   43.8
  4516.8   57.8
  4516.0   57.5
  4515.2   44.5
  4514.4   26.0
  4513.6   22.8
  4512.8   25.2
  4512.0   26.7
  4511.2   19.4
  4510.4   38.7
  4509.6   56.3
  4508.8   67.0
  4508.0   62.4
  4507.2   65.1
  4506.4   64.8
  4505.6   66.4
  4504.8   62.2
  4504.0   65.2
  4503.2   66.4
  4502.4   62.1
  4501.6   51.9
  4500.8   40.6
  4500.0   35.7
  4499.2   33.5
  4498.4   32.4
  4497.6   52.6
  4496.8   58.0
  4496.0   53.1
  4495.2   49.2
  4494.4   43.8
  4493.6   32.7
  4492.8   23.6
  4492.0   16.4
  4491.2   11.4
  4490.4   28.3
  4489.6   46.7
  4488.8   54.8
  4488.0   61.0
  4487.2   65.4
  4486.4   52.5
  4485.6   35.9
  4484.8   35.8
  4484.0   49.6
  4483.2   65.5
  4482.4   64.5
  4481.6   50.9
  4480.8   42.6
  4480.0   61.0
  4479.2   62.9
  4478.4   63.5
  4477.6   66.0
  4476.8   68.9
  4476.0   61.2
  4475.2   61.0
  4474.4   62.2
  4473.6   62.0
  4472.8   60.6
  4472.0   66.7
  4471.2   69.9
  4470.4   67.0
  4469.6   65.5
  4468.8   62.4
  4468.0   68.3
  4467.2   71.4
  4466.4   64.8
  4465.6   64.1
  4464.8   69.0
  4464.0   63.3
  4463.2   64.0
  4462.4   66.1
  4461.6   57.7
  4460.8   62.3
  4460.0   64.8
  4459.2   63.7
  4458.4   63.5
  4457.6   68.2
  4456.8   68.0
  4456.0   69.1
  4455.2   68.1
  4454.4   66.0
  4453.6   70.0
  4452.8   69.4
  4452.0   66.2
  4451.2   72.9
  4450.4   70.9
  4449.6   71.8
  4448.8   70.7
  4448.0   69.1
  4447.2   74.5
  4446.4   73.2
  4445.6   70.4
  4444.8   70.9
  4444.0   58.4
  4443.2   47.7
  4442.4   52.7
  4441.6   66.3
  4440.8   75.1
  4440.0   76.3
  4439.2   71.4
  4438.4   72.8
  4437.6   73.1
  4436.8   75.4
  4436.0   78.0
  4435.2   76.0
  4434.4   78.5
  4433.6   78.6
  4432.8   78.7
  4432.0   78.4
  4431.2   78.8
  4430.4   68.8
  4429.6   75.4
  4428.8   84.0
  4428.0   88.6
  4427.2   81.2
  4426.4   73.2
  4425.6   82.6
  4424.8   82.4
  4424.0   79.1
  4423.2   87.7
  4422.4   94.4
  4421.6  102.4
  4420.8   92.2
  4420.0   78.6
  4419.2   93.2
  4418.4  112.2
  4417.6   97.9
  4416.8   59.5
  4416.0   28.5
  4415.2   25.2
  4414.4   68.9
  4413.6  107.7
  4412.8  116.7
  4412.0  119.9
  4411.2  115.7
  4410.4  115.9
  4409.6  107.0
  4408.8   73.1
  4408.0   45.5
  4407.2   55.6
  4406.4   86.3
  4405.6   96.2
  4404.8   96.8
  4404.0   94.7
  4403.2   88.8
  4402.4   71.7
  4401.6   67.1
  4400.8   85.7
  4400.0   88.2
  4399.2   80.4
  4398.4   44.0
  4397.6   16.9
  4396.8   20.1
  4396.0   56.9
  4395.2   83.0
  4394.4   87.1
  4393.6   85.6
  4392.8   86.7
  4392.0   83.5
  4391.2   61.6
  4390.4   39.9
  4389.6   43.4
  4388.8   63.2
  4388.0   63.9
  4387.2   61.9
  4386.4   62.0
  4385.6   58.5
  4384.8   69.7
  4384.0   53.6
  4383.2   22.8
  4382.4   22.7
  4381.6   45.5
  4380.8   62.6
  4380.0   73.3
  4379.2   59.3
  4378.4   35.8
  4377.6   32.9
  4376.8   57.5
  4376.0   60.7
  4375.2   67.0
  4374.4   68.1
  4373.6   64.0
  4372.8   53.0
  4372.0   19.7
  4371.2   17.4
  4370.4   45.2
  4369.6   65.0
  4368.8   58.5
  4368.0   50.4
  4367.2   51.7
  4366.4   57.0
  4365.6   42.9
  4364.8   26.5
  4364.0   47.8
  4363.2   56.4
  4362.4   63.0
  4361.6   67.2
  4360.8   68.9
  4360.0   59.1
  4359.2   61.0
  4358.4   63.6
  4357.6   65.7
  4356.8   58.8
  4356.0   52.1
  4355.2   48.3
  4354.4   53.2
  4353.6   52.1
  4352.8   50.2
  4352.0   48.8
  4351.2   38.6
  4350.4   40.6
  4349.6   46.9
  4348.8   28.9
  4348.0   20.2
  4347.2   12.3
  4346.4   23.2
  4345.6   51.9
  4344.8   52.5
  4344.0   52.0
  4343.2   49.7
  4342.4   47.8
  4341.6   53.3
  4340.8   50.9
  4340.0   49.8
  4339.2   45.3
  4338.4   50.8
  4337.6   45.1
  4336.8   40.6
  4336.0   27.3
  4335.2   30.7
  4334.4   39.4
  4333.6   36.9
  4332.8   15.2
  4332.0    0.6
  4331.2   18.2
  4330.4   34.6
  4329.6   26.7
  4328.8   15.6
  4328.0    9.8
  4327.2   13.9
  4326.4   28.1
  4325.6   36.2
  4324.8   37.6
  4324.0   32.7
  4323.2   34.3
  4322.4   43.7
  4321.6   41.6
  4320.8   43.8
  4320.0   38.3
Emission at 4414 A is Lyman alpha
